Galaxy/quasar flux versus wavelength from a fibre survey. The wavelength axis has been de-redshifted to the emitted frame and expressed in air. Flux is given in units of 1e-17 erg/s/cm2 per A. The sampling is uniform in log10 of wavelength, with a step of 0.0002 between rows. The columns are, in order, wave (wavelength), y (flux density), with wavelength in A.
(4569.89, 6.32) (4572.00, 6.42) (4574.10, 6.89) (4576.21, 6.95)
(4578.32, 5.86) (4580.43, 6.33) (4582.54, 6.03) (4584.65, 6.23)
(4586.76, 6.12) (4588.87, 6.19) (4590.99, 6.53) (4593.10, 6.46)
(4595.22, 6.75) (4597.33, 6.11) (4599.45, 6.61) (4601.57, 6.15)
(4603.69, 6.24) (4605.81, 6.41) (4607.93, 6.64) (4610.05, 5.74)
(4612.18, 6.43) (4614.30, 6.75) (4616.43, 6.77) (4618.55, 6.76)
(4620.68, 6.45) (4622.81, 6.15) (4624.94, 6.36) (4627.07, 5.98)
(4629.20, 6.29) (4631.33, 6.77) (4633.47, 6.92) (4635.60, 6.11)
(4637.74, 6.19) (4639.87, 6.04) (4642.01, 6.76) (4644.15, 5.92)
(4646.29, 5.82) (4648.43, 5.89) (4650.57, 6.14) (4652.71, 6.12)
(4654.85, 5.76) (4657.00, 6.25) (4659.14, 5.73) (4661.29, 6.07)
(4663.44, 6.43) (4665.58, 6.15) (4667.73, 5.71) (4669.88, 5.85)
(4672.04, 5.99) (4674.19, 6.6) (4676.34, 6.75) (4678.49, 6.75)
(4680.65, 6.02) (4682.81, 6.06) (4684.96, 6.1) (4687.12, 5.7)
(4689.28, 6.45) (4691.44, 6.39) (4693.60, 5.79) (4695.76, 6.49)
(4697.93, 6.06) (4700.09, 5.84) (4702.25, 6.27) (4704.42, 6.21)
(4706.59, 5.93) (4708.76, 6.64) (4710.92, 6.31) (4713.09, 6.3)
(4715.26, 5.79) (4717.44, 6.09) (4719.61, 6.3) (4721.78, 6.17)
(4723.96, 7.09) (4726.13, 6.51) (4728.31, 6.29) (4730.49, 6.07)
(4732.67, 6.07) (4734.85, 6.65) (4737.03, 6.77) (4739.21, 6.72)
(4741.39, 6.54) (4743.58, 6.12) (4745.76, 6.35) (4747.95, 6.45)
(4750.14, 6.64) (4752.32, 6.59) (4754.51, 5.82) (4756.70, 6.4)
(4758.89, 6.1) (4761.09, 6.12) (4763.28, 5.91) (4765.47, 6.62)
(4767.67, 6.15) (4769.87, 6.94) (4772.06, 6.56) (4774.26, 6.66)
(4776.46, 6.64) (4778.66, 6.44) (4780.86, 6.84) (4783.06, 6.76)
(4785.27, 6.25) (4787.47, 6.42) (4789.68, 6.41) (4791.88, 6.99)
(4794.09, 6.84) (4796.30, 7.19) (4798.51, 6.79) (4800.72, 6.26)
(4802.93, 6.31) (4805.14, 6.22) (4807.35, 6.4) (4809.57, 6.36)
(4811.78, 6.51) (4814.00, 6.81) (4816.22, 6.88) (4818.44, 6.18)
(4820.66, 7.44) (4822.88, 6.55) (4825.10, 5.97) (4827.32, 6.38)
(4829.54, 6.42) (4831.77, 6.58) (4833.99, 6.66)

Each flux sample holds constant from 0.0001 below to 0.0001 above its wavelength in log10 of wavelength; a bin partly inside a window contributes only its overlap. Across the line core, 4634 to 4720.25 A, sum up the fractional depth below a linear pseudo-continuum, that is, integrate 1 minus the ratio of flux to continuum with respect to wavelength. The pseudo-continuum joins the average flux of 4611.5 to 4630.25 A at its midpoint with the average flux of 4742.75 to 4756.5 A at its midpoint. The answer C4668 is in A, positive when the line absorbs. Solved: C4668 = 3.3 A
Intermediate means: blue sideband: 6.44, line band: 6.15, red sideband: 6.34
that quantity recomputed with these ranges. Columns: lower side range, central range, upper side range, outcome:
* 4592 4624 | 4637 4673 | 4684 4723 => 1.4 A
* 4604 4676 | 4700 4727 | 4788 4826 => 0.5 A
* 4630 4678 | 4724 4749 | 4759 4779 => -0.3 A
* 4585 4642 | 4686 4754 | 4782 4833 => 1.9 A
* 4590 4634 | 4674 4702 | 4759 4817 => 1.1 A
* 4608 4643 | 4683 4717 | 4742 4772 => 1.2 A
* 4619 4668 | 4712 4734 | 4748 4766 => -0.1 A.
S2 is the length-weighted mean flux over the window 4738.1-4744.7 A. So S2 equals 6.46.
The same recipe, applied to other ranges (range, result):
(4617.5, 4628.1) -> 6.34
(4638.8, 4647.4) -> 6.13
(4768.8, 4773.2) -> 6.76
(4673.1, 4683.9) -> 6.44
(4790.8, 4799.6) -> 6.95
